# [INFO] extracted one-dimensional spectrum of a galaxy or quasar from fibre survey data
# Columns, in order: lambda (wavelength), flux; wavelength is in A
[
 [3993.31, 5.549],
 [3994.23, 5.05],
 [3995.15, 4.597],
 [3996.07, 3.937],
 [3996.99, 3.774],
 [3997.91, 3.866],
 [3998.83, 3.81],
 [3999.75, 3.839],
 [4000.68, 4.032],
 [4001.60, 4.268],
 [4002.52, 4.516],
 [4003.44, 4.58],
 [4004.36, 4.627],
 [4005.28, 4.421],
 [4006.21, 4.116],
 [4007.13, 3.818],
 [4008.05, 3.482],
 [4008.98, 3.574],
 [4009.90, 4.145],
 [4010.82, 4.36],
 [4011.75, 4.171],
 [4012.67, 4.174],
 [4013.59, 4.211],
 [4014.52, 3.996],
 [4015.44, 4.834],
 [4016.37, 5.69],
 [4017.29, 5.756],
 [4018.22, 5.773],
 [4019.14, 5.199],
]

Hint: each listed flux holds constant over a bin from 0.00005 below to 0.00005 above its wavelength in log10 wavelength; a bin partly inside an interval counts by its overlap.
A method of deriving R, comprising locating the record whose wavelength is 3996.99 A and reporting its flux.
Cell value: 3.774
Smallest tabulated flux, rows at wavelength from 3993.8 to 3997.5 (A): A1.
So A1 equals 3.774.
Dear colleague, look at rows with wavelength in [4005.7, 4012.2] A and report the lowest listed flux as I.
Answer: 3.482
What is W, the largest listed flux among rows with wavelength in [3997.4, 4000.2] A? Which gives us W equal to 3.866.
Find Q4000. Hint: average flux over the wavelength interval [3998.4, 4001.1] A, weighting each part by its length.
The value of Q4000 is 3.88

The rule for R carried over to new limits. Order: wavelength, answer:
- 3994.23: 5.05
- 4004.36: 4.627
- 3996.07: 3.937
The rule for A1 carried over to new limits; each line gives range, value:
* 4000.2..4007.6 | 3.818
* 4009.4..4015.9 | 3.996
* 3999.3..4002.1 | 3.839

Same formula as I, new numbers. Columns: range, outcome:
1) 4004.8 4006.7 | 4.116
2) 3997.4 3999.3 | 3.81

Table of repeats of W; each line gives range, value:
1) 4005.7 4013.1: 4.36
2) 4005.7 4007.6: 4.116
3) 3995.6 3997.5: 3.937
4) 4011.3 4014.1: 4.211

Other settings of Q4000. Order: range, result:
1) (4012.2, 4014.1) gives 4.19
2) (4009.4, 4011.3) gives 4.24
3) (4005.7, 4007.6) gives 3.97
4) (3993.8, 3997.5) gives 4.33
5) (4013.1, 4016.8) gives 4.67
